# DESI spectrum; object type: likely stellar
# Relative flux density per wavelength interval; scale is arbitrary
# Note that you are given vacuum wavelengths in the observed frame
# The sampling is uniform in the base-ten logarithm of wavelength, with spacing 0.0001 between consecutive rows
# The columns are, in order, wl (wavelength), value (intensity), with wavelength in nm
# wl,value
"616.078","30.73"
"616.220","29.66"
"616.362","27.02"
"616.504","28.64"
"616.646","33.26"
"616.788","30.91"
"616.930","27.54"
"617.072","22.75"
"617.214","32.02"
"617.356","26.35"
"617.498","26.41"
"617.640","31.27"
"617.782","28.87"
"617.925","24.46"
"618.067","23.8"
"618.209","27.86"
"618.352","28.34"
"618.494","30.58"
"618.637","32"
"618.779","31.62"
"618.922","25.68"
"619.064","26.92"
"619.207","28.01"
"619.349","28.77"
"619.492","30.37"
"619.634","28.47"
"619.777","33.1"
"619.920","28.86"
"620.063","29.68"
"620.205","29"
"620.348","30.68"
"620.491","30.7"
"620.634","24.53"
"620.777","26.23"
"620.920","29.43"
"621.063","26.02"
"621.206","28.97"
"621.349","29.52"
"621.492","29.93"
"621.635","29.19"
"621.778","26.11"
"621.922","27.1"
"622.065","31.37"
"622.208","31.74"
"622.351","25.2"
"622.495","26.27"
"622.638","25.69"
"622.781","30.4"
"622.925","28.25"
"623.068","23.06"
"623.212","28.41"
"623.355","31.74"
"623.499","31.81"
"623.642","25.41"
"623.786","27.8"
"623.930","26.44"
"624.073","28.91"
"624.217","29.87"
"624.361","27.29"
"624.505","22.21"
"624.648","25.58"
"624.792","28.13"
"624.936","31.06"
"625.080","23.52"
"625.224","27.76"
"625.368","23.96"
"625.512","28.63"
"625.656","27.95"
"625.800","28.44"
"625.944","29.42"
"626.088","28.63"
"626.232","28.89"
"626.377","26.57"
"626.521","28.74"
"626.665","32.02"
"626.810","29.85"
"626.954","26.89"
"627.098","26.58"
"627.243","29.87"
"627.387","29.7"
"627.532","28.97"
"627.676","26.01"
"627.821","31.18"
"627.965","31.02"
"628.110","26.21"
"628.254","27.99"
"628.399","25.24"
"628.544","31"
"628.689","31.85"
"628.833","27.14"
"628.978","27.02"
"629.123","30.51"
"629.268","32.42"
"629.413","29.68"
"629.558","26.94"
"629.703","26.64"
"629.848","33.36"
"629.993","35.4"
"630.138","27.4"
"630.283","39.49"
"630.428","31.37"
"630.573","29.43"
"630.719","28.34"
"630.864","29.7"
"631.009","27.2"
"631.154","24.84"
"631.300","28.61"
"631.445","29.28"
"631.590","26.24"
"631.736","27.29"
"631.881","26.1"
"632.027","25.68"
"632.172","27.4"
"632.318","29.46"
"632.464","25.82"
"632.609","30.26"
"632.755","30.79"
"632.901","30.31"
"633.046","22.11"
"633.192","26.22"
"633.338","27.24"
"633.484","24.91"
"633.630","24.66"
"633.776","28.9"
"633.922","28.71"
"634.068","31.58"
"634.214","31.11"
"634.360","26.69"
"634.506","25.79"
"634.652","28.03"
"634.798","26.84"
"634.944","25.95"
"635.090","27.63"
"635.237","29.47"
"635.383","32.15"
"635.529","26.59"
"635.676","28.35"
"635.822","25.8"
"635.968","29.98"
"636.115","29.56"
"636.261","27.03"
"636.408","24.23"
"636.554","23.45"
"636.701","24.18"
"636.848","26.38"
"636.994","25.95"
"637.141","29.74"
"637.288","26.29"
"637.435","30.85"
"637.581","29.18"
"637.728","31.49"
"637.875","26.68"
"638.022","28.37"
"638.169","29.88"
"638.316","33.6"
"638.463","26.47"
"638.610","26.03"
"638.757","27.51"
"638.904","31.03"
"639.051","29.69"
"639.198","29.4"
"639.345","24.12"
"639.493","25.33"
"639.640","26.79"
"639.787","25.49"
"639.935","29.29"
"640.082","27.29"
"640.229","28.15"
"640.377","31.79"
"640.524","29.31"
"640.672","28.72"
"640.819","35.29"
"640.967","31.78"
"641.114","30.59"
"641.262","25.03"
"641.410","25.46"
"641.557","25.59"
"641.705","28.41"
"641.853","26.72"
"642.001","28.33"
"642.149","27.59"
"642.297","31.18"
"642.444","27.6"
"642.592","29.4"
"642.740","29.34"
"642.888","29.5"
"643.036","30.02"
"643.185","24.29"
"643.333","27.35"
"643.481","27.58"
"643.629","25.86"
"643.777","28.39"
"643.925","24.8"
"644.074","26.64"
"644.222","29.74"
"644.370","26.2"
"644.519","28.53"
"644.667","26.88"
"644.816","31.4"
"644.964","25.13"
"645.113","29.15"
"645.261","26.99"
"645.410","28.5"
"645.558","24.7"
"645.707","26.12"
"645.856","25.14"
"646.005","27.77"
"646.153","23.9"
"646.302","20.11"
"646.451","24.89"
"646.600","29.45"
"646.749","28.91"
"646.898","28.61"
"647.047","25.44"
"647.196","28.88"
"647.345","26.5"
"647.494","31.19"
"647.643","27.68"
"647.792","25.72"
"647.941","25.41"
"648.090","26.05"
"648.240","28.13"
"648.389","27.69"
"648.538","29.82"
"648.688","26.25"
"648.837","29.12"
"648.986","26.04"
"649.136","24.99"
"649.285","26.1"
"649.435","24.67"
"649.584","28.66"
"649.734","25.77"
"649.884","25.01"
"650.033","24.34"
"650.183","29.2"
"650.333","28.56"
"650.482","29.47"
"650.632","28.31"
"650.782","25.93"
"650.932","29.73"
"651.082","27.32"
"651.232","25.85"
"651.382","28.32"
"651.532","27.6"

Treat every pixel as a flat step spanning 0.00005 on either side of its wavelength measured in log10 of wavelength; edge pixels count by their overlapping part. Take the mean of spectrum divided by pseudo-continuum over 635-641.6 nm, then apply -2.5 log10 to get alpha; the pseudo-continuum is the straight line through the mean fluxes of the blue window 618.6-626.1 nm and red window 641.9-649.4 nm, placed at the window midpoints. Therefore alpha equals -0.02 mag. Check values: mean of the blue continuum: 28.2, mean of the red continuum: 27.3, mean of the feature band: 28.2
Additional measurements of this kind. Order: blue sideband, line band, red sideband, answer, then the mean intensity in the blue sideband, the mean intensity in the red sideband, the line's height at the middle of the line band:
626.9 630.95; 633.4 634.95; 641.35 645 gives 0.05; 29.6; 27.7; 28.9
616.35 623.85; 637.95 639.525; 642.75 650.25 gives -0.04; 28.5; 27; 27.4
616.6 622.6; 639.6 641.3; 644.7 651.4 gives -0.07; 28.5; 27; 27.4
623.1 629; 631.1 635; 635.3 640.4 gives 0.02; 28.2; 27.9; 28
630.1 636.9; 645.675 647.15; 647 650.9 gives 0.05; 27.8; 27.2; 27.3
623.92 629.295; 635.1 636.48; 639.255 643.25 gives 0.01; 28.2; 28.2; 28.2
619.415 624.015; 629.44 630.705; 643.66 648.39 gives -0.11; 28.5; 27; 28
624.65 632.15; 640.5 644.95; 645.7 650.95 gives -0.03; 28.7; 26.9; 27.4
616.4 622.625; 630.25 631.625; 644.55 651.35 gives -0.05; 28.5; 27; 27.9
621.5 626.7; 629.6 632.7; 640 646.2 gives -0.04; 27.9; 27.9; 27.9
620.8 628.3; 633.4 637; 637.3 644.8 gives 0.03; 28.1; 28.3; 28.2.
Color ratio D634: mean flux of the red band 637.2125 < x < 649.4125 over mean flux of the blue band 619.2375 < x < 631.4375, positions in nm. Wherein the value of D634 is 1.0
